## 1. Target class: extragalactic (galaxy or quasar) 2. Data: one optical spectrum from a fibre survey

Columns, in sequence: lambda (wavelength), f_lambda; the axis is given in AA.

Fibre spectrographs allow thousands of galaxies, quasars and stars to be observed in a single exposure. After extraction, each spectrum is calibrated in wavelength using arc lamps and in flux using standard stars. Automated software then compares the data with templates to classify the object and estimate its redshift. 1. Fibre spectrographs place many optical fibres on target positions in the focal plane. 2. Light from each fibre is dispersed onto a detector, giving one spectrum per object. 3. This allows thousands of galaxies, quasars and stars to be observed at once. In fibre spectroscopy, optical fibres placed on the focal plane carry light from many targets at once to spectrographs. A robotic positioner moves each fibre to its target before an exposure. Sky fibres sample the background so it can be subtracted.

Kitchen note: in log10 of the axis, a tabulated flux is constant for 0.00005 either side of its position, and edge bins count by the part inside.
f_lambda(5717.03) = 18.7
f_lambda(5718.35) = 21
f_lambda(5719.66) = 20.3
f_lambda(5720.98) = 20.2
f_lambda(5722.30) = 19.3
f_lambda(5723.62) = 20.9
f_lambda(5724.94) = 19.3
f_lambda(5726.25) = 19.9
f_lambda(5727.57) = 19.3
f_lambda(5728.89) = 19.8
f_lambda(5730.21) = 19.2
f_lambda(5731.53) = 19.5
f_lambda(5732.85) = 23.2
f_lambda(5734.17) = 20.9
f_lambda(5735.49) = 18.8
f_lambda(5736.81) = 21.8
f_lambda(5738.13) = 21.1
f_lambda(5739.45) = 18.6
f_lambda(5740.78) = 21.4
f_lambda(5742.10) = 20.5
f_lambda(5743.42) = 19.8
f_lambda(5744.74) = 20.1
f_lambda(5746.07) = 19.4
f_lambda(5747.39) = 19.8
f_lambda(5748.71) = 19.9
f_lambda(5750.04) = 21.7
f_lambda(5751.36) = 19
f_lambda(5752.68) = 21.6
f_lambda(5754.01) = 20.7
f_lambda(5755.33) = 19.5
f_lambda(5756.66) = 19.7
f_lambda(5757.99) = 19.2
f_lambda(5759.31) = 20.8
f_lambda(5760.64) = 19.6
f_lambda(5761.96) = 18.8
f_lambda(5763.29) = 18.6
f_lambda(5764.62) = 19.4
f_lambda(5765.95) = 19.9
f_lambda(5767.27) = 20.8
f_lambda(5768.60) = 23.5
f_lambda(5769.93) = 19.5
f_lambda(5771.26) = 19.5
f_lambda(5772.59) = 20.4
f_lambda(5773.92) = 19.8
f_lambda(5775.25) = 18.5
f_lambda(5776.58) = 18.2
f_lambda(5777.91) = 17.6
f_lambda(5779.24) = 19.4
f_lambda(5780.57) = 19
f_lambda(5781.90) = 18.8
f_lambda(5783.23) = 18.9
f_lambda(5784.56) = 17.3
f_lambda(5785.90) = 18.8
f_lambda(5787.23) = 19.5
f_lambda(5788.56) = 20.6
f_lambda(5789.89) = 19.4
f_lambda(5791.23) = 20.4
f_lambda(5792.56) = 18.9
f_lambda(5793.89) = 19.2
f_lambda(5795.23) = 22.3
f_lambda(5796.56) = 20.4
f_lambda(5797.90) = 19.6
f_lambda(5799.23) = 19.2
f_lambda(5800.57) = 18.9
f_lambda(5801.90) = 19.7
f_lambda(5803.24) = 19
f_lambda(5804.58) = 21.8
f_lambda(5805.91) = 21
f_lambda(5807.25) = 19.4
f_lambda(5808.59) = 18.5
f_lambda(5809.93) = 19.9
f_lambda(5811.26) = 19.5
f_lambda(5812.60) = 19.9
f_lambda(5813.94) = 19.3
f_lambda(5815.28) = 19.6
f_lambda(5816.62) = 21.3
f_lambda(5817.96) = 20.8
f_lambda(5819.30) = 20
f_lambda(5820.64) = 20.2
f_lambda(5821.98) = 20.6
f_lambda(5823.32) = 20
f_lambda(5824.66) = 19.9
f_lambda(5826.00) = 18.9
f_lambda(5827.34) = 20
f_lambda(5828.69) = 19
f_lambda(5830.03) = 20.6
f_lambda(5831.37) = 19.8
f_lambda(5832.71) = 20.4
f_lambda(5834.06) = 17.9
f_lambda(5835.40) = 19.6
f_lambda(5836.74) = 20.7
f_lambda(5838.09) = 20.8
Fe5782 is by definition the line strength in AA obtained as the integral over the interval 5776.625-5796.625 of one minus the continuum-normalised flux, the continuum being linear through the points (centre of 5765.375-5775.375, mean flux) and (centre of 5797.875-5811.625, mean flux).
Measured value 0.7 AA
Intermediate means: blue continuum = 20.3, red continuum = 19.7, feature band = 19.3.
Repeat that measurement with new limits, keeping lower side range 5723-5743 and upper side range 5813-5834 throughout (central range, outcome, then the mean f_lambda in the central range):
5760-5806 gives 1.2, 19.6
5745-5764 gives 0.3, 19.9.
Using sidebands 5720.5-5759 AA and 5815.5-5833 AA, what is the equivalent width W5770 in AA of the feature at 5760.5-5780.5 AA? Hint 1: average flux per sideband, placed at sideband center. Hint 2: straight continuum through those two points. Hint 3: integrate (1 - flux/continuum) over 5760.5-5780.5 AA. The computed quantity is 0.6 AA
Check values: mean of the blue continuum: 20.1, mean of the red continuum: 20.1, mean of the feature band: 19.5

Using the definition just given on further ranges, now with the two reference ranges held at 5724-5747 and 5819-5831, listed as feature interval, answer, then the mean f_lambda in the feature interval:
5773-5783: 0.6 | 18.8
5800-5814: 0.2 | 19.7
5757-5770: 0.0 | 20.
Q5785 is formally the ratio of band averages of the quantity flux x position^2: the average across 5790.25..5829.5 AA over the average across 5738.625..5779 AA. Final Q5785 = 1.02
